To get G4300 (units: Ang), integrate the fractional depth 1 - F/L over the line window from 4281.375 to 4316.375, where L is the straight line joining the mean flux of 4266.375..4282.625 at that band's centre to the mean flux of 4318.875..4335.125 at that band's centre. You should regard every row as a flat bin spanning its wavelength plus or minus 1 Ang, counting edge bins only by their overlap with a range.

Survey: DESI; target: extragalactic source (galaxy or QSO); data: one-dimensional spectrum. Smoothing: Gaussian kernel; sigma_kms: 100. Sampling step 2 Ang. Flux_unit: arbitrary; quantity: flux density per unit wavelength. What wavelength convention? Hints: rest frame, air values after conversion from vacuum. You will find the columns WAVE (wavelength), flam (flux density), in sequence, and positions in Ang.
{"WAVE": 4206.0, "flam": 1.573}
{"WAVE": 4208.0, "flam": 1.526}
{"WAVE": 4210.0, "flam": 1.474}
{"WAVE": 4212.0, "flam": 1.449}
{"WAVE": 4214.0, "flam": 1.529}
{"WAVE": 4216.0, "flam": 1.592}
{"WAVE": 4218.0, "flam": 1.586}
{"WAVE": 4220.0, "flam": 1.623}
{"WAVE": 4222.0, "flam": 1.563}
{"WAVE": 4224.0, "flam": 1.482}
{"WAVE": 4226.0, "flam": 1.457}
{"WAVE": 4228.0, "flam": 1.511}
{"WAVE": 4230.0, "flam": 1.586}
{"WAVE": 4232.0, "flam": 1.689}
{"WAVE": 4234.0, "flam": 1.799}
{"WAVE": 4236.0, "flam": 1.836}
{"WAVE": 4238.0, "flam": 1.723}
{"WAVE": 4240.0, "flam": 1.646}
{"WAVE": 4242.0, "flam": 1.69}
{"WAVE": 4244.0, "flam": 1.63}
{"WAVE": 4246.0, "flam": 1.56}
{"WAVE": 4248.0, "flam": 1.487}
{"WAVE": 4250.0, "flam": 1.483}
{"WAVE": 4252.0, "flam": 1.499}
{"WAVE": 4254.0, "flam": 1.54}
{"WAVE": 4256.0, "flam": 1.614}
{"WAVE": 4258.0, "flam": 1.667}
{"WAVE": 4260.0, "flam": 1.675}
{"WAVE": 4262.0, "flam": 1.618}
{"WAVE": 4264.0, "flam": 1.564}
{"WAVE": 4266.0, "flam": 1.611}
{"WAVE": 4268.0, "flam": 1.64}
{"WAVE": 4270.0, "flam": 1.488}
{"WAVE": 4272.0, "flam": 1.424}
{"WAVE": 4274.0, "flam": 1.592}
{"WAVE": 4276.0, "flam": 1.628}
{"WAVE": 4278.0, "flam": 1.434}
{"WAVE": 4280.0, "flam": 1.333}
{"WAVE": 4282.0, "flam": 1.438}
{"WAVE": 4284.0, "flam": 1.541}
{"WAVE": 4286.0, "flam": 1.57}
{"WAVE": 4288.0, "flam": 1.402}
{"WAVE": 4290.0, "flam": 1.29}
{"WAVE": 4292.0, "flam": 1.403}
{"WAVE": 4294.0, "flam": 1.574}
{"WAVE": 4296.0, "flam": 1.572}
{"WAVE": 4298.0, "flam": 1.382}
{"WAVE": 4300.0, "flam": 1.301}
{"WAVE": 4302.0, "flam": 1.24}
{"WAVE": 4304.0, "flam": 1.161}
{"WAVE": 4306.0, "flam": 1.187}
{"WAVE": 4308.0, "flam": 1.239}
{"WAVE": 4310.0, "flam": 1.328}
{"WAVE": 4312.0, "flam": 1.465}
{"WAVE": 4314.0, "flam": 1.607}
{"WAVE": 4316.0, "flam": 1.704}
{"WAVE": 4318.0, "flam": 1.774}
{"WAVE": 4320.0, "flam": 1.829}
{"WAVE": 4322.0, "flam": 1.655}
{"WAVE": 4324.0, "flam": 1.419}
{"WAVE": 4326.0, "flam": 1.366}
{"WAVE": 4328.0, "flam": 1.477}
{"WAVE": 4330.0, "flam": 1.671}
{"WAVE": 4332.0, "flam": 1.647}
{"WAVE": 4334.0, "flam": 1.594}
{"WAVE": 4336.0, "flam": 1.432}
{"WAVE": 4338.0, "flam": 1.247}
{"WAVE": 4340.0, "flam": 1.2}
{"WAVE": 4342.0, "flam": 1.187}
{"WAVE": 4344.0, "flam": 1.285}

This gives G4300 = 3.04 Ang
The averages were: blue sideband 1.5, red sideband 1.58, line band 1.41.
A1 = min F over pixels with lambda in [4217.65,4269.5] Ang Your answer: 1.457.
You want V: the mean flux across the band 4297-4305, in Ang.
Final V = 1.27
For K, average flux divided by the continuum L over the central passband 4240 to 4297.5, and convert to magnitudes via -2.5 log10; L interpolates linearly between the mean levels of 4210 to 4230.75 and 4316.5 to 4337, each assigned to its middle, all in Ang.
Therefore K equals 0.02 mag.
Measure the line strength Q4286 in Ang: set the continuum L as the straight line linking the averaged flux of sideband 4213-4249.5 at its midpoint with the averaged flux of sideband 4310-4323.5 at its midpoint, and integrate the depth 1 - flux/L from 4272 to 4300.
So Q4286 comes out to 2.77 Ang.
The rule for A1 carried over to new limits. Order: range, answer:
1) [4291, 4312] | 1.161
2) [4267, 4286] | 1.333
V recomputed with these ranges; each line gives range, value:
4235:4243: 1.72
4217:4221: 1.6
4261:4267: 1.6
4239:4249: 1.6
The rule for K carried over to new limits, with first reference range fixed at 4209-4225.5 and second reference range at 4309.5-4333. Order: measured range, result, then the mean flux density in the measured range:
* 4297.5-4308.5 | 0.25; 1.25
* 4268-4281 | 0.05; 1.5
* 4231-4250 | -0.08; 1.66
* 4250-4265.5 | -0.02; 1.59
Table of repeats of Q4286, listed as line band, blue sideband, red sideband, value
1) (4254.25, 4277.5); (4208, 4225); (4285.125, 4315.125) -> -2.3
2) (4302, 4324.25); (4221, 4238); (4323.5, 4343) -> -0.3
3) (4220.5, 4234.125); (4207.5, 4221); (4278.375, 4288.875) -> -0.4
